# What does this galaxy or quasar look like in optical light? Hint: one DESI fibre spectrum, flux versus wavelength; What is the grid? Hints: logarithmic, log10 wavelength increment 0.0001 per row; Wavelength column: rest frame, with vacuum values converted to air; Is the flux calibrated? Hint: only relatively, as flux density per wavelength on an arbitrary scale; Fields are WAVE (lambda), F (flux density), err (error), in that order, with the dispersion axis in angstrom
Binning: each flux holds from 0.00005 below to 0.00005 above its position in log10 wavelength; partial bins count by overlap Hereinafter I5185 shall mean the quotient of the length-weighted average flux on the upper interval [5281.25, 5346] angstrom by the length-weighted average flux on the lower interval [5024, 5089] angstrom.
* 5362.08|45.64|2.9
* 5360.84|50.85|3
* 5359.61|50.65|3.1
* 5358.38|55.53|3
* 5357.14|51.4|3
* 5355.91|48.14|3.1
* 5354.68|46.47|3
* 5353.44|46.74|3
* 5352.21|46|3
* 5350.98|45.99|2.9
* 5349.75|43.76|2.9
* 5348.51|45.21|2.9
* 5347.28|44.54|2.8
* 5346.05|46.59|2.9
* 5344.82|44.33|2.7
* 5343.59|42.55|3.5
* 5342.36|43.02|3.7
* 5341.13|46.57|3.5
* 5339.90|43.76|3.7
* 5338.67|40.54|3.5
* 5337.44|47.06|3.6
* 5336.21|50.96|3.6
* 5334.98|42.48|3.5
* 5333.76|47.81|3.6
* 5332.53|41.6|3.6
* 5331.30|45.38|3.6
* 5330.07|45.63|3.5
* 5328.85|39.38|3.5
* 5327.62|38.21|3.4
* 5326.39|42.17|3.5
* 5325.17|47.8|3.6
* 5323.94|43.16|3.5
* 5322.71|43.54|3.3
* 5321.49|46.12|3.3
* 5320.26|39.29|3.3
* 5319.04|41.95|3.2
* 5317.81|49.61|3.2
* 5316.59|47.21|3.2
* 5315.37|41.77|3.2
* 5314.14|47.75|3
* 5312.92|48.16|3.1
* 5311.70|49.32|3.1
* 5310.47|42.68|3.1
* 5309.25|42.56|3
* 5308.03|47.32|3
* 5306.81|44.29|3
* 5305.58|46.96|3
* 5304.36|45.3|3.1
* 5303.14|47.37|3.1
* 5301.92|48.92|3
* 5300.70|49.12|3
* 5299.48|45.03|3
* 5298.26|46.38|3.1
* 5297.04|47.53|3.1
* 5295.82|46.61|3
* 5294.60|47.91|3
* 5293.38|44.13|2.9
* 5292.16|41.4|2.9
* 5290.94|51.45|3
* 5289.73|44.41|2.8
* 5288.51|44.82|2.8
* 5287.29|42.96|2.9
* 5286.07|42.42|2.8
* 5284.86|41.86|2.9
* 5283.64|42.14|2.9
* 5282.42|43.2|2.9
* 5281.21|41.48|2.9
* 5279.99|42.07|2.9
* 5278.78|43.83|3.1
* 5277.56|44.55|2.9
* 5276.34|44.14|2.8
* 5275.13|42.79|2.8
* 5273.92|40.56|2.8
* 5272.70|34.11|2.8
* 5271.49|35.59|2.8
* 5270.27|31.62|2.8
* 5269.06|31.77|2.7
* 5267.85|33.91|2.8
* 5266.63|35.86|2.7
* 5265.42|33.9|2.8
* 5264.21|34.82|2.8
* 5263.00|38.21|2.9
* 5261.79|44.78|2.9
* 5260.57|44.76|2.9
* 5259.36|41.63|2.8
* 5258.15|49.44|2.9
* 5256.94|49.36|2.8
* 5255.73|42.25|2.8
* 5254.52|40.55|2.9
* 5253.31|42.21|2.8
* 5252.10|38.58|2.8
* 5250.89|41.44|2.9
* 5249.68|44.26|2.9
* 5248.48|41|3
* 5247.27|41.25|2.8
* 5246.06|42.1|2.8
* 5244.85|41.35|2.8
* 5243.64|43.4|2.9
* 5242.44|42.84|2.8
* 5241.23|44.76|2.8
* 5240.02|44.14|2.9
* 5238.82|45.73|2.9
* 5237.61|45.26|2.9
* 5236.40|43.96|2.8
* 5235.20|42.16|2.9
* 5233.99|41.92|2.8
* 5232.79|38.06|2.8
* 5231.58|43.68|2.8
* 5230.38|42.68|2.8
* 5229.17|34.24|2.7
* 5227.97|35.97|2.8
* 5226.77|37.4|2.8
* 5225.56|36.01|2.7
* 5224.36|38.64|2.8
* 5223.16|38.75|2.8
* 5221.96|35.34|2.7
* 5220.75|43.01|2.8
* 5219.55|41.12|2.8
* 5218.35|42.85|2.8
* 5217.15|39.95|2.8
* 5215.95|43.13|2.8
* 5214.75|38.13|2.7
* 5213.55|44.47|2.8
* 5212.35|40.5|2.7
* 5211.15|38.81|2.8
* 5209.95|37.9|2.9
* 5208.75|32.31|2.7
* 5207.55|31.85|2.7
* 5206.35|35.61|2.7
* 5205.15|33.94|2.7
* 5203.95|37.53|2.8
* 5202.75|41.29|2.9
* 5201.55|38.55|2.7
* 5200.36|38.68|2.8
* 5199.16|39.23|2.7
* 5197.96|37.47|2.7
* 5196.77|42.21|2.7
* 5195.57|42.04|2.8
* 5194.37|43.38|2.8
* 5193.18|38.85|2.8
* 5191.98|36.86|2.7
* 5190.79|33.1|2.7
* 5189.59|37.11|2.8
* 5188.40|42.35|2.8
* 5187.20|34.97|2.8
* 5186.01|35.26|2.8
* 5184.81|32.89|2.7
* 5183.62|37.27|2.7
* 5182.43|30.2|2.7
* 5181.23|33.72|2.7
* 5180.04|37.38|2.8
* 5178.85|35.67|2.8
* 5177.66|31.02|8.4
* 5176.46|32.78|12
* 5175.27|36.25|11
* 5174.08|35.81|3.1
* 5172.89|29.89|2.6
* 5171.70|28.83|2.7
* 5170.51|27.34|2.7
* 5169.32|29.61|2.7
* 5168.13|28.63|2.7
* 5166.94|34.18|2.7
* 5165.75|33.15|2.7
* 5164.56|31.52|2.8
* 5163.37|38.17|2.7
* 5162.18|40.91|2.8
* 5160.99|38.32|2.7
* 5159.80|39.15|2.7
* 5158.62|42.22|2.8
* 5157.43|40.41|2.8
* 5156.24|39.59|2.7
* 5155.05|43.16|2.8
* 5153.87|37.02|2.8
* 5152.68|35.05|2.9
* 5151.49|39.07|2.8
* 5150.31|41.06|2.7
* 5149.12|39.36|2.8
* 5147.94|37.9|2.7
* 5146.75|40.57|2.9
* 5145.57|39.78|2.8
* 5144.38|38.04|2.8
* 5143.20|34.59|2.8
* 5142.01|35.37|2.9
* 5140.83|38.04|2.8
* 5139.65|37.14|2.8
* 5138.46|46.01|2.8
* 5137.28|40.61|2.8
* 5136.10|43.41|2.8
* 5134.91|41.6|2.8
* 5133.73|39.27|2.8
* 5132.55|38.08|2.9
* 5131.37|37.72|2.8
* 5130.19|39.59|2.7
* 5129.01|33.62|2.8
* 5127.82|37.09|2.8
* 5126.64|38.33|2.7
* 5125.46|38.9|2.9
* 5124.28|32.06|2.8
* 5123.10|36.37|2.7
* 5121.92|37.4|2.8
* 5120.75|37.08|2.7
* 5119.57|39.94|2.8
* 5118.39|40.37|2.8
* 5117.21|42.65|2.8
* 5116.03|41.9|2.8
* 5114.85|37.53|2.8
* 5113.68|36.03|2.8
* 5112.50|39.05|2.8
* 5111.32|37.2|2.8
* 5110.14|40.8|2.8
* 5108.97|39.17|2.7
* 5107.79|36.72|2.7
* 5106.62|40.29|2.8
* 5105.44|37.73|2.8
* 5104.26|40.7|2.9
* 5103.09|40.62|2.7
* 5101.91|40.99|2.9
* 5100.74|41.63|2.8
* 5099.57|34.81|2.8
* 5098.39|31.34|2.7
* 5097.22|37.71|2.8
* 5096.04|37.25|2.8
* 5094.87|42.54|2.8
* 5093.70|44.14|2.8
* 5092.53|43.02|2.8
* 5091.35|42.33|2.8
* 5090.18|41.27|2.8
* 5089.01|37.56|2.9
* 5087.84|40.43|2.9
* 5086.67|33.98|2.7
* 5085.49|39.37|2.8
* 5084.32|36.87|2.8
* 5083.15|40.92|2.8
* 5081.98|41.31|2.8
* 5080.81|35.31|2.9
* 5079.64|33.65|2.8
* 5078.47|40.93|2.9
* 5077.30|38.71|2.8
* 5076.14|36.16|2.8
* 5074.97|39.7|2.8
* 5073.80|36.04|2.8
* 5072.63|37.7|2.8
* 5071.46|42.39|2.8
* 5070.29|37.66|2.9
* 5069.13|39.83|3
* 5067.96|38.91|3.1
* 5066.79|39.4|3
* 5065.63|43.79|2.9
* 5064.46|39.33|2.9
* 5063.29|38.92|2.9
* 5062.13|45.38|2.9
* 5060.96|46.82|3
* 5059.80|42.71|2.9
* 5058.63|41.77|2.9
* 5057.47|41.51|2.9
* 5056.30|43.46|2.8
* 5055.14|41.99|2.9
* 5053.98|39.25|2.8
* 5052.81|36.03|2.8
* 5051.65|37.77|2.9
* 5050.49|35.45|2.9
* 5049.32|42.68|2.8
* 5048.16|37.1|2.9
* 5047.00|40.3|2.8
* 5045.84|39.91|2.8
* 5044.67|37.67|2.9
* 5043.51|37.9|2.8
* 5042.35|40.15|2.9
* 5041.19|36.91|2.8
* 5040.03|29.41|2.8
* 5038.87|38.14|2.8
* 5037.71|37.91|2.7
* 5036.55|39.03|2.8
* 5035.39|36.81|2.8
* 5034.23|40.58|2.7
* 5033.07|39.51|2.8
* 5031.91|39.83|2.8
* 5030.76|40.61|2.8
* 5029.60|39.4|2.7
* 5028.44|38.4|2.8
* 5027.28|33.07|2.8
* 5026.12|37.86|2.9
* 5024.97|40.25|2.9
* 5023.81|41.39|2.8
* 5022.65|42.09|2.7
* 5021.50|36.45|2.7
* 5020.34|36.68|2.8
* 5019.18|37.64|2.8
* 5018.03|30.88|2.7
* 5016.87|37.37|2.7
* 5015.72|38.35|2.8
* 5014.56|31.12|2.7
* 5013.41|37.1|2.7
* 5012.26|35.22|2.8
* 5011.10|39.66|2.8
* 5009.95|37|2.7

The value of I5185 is 1.15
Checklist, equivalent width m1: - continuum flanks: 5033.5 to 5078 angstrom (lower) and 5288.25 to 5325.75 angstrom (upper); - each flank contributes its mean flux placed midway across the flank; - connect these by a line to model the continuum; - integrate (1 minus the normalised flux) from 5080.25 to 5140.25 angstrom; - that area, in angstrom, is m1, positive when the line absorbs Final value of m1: 2.61 angstrom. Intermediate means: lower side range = 39.4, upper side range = 45.8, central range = 39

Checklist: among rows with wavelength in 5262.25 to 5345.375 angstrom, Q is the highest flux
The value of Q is 51.45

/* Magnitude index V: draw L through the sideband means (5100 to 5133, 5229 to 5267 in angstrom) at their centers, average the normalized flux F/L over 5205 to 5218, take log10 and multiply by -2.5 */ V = 0.08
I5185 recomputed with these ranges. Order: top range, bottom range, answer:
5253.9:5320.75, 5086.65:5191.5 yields 1.15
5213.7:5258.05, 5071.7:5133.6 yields 1.08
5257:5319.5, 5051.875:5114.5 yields 1.10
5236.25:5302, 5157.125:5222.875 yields 1.15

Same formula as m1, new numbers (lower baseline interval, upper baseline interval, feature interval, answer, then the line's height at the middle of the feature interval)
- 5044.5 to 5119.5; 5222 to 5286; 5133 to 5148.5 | 0.2 angstrom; 39.9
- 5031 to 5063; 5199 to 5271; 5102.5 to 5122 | 0.2 angstrom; 39.7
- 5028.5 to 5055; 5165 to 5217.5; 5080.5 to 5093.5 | -0.6 angstrom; 37.7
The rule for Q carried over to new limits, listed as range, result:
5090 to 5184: 46.01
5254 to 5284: 49.44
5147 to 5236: 44.47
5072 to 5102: 44.14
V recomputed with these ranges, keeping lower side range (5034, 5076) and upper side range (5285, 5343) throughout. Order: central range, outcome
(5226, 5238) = 0.08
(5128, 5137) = 0.06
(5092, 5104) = 0.02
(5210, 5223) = 0.06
